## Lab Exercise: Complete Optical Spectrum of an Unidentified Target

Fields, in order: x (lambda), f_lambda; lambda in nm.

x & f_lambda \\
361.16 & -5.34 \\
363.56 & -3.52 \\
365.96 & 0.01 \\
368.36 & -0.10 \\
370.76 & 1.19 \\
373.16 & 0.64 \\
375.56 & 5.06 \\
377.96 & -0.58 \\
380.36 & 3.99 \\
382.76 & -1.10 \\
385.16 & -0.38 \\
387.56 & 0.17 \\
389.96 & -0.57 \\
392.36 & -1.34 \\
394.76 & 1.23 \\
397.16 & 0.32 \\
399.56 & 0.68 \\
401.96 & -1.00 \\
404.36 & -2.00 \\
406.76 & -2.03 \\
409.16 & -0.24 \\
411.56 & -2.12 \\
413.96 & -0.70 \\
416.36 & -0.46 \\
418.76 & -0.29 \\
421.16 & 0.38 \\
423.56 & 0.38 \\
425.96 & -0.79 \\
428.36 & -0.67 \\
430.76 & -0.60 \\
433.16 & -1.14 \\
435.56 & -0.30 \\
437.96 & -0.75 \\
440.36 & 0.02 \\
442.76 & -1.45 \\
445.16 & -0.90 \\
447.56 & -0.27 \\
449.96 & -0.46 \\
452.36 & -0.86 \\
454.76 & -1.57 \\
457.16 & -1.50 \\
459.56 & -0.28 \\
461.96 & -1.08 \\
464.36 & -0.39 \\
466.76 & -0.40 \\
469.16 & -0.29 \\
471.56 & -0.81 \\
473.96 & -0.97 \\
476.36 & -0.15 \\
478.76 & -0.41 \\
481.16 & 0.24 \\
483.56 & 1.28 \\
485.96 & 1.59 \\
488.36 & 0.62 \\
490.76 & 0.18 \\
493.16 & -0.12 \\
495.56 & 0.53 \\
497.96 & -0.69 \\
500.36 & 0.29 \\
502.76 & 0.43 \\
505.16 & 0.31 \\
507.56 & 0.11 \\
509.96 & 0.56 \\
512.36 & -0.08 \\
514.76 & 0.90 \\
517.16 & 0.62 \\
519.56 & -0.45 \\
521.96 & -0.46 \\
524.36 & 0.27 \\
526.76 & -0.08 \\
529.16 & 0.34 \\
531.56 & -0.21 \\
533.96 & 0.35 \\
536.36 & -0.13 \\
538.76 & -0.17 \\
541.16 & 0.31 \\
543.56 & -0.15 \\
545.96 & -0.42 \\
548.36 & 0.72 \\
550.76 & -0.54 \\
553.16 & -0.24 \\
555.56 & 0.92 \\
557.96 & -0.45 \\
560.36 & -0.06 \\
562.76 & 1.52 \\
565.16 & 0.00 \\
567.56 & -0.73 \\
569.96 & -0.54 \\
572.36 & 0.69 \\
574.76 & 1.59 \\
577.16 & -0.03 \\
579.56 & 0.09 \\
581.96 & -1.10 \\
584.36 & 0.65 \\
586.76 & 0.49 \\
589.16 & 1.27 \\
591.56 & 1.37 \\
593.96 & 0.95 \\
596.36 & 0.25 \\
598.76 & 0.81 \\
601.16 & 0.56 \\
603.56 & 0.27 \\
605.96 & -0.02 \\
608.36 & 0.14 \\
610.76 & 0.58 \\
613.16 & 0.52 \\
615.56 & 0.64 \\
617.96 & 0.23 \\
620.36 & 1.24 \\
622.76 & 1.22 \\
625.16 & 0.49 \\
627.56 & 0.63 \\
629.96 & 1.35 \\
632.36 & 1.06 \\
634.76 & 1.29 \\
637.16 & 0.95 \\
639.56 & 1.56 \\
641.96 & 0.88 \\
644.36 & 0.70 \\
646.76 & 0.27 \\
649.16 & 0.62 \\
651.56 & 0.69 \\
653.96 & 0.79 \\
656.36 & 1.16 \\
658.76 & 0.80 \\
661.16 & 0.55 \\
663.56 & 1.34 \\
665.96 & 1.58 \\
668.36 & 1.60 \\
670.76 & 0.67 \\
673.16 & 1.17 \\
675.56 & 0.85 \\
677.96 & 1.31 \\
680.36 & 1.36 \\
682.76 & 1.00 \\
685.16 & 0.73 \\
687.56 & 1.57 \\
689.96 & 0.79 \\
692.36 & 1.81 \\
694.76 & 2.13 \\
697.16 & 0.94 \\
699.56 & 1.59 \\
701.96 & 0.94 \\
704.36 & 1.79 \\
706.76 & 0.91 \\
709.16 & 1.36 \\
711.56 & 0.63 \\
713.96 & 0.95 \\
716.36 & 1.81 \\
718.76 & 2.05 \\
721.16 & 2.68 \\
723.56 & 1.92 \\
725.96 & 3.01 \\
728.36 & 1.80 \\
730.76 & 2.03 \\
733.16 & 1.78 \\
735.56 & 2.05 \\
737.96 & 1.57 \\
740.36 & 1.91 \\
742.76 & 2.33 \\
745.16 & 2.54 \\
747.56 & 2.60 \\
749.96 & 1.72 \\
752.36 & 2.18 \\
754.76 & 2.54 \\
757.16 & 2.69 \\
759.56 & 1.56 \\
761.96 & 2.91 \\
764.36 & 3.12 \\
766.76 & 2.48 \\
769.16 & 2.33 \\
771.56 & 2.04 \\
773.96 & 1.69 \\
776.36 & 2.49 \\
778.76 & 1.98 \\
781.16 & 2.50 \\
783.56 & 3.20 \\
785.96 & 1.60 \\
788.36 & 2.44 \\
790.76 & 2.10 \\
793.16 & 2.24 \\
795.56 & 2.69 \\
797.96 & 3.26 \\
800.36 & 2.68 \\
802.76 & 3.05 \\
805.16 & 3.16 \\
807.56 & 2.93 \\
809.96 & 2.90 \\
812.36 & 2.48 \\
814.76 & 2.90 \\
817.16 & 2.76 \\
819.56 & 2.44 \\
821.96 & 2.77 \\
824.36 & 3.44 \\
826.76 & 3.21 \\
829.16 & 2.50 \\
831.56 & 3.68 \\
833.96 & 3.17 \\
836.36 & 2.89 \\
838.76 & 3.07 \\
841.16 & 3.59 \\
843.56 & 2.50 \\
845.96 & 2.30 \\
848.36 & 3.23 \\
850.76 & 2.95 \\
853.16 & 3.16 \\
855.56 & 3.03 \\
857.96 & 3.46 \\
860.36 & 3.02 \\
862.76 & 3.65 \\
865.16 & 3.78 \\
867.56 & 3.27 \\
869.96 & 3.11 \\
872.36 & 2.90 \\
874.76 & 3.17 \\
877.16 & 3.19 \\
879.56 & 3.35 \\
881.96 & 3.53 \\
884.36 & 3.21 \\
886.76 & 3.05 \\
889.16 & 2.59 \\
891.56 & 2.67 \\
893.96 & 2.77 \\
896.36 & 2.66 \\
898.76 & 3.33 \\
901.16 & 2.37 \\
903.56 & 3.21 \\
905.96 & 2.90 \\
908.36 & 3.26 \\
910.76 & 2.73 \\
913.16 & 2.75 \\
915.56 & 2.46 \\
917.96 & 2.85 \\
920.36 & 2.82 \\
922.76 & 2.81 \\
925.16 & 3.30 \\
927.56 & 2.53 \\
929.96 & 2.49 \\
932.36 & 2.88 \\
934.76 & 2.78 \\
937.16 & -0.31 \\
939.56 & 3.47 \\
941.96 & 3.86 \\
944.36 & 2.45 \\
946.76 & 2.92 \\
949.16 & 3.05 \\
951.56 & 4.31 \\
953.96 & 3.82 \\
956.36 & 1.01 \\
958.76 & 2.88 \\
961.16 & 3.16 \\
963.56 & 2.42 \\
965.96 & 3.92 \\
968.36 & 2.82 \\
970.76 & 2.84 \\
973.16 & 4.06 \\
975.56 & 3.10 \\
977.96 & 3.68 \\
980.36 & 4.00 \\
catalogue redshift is 0.79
